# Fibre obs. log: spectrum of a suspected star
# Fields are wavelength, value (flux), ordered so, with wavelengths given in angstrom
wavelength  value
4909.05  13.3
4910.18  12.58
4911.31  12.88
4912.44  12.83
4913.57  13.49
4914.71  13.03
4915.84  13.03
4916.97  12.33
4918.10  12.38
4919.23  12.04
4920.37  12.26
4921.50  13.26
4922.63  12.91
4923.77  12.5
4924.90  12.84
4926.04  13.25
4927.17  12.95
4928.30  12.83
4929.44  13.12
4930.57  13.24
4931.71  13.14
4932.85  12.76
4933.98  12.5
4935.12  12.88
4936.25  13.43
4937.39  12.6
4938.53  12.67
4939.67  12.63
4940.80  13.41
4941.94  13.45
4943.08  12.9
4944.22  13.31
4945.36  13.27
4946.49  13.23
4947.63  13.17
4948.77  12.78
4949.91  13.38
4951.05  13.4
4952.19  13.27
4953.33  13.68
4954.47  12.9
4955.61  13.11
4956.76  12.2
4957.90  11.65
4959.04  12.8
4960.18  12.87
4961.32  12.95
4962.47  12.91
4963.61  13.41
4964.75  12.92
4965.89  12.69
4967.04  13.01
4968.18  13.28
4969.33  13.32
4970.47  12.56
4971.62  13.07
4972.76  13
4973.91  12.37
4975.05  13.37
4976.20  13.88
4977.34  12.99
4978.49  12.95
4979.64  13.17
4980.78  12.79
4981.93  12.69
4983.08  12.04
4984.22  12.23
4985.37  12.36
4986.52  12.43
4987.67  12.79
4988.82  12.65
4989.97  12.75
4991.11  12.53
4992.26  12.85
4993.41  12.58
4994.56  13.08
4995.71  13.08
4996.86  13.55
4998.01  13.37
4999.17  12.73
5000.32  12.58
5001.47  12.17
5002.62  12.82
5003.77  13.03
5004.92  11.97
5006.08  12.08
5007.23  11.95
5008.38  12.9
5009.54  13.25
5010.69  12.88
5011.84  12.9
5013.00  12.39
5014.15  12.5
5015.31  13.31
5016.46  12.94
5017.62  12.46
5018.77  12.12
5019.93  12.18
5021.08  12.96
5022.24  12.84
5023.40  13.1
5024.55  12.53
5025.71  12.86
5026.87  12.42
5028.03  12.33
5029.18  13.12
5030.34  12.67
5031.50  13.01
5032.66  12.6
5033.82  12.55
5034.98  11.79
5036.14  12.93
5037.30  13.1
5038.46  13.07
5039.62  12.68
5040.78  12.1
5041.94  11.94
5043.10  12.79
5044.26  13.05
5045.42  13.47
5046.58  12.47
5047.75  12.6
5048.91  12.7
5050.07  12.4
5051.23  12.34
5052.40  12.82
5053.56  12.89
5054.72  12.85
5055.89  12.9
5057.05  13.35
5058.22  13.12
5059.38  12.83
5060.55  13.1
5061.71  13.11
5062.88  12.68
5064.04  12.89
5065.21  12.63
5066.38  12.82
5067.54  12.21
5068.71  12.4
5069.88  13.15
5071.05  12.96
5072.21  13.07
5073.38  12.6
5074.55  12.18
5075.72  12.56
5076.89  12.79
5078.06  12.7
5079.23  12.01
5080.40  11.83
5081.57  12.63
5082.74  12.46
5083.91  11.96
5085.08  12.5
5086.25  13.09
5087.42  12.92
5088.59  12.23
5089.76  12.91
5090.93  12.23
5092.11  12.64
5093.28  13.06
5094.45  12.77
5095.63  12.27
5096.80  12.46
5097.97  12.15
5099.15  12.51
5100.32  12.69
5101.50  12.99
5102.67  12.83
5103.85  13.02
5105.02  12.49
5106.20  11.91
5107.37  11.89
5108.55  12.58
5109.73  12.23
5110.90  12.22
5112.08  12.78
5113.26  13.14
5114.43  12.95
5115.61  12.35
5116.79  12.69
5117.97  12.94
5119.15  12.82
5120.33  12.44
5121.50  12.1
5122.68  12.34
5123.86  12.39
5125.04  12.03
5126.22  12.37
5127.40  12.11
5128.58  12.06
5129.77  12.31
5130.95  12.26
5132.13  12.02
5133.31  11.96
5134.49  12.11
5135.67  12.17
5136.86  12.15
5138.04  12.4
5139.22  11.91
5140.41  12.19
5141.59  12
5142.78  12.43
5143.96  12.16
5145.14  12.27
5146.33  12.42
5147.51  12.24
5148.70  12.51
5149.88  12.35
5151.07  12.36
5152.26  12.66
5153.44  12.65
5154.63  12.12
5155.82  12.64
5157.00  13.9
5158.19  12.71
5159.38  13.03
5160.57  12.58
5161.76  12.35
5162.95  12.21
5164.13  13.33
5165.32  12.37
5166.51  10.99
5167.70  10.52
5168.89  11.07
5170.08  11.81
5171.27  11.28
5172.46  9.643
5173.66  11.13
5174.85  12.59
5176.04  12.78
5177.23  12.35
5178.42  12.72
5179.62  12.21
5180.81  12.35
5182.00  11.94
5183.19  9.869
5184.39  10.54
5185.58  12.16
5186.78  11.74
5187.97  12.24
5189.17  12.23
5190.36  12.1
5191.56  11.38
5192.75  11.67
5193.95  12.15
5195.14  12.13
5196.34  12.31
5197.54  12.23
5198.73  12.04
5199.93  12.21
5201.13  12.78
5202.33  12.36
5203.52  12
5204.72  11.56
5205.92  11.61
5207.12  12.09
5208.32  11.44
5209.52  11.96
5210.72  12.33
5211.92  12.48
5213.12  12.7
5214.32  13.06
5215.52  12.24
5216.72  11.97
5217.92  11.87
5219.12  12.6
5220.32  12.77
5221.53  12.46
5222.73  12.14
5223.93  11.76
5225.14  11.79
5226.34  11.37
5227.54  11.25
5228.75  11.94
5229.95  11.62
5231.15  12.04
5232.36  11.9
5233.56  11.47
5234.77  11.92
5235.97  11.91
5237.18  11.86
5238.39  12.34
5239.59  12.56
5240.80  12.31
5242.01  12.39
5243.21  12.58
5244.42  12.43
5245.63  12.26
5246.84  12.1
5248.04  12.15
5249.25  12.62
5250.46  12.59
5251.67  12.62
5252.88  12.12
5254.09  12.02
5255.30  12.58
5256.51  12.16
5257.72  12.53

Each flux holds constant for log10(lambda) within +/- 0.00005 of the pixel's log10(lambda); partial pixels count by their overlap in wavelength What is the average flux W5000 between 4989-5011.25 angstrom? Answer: 12.7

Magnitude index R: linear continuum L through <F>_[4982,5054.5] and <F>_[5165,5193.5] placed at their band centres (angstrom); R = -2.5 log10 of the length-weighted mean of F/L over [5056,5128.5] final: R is -0.03 mag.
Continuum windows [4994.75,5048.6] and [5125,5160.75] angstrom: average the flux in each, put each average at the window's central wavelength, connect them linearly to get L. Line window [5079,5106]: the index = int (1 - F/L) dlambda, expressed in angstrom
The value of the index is -0.1 angstrom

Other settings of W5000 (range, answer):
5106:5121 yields 12.6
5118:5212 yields 12.1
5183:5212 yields 11.9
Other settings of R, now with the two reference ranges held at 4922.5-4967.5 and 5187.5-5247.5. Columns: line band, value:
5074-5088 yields 0.006 mag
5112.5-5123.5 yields -0.020 mag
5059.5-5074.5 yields -0.017 mag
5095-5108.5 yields 0.000 mag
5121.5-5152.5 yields 0.011 mag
